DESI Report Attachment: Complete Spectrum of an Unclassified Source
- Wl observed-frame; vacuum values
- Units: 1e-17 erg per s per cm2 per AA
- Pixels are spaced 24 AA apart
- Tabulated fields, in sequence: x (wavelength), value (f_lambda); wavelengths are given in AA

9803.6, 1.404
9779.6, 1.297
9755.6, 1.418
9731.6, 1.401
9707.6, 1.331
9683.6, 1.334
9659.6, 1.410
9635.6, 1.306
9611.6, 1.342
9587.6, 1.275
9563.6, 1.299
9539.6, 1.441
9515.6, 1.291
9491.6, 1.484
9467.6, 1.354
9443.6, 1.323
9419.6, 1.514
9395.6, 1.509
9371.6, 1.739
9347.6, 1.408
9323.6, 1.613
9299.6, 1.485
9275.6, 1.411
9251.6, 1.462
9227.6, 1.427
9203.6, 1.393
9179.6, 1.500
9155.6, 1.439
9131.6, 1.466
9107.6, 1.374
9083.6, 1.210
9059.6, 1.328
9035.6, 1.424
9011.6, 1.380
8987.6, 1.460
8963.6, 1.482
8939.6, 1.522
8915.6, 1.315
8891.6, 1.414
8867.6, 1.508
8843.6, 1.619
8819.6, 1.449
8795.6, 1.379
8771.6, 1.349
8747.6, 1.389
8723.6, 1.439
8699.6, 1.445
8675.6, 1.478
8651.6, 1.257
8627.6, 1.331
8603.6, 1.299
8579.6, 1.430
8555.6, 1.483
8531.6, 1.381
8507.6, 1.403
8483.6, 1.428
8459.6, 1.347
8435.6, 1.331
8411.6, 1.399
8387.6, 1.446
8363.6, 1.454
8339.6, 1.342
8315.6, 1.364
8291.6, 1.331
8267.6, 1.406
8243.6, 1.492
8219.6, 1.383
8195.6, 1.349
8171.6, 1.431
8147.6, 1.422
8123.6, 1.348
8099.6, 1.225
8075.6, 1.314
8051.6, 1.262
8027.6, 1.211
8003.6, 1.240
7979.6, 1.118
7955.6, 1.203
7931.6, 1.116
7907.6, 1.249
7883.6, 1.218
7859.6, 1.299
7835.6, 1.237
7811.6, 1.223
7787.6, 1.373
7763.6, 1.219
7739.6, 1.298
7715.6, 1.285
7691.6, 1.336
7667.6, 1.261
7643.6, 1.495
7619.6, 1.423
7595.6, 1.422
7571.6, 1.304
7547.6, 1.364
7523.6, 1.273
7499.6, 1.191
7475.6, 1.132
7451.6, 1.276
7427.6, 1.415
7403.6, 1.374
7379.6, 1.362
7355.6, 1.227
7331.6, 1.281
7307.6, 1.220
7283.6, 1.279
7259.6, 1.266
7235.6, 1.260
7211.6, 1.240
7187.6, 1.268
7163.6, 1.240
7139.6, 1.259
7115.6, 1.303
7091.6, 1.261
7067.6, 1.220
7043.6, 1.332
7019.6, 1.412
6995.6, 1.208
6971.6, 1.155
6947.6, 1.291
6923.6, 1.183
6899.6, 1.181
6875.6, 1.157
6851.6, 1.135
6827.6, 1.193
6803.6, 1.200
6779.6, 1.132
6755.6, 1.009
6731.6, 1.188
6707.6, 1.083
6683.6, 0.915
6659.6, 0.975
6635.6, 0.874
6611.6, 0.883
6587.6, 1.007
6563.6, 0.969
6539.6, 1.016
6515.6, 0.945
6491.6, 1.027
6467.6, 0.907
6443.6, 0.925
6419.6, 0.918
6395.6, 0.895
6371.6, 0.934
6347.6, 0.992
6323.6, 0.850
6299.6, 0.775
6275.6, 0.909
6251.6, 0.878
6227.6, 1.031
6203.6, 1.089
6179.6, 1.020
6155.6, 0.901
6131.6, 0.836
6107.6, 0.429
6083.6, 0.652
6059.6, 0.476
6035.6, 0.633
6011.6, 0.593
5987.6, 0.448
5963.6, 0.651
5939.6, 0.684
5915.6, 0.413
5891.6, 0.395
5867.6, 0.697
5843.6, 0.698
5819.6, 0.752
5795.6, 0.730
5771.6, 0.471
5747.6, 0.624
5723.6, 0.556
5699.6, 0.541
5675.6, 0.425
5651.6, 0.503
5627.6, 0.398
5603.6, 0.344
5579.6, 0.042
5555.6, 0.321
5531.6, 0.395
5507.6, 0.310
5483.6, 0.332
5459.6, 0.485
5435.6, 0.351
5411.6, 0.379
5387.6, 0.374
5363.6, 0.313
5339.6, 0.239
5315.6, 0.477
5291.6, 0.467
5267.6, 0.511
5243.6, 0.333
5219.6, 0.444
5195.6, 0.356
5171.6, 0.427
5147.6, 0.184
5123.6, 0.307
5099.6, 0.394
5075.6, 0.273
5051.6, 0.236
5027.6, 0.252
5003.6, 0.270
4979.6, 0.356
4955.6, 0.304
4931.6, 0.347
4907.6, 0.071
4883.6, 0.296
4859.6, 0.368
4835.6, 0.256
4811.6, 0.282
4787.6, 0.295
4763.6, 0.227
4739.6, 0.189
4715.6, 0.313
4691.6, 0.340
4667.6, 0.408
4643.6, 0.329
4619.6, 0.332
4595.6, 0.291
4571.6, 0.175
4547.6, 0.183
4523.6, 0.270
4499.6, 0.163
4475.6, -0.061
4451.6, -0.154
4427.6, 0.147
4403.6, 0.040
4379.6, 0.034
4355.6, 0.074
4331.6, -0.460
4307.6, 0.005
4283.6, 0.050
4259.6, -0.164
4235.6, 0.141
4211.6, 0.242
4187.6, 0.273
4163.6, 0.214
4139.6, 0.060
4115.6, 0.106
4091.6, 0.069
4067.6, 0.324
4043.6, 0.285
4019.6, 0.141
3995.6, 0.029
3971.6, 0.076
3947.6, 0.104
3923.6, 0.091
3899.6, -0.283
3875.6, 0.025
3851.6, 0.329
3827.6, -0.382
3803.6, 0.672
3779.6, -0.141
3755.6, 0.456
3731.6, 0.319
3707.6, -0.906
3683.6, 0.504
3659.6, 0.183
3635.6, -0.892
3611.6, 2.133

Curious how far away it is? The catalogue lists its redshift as 0.54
